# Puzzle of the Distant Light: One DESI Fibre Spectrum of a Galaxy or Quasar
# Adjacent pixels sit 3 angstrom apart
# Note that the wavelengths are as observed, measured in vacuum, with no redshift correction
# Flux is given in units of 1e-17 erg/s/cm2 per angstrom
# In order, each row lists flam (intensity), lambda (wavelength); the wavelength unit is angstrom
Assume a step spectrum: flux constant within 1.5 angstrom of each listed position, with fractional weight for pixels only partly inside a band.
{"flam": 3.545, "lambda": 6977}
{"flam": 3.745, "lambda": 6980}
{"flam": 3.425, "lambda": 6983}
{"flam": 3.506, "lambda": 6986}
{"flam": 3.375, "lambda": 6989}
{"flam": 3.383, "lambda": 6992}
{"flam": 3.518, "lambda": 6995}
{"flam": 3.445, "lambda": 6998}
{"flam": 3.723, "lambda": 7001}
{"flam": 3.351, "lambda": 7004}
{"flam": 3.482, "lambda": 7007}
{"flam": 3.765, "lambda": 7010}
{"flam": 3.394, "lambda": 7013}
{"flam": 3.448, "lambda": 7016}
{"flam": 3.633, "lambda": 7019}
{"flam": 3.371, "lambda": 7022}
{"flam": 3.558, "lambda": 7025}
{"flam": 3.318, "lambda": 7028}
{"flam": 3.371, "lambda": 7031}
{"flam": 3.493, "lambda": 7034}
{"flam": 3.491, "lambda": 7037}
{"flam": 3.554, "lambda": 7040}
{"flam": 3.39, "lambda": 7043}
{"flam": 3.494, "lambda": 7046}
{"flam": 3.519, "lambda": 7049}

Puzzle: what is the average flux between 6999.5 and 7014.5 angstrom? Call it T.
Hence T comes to 3.54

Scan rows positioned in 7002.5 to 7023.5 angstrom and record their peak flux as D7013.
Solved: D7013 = 3.765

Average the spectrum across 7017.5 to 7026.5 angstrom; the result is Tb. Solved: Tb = 3.52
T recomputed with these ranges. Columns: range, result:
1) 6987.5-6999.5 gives 3.43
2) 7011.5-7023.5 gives 3.46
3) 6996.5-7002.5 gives 3.58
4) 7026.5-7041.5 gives 3.45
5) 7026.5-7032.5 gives 3.34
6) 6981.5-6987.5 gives 3.47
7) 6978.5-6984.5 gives 3.58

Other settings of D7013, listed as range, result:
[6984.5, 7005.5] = 3.723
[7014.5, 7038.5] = 3.633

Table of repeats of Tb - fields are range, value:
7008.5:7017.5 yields 3.54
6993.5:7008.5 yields 3.5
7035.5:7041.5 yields 3.52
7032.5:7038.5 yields 3.49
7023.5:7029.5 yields 3.44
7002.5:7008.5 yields 3.42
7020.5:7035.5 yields 3.42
